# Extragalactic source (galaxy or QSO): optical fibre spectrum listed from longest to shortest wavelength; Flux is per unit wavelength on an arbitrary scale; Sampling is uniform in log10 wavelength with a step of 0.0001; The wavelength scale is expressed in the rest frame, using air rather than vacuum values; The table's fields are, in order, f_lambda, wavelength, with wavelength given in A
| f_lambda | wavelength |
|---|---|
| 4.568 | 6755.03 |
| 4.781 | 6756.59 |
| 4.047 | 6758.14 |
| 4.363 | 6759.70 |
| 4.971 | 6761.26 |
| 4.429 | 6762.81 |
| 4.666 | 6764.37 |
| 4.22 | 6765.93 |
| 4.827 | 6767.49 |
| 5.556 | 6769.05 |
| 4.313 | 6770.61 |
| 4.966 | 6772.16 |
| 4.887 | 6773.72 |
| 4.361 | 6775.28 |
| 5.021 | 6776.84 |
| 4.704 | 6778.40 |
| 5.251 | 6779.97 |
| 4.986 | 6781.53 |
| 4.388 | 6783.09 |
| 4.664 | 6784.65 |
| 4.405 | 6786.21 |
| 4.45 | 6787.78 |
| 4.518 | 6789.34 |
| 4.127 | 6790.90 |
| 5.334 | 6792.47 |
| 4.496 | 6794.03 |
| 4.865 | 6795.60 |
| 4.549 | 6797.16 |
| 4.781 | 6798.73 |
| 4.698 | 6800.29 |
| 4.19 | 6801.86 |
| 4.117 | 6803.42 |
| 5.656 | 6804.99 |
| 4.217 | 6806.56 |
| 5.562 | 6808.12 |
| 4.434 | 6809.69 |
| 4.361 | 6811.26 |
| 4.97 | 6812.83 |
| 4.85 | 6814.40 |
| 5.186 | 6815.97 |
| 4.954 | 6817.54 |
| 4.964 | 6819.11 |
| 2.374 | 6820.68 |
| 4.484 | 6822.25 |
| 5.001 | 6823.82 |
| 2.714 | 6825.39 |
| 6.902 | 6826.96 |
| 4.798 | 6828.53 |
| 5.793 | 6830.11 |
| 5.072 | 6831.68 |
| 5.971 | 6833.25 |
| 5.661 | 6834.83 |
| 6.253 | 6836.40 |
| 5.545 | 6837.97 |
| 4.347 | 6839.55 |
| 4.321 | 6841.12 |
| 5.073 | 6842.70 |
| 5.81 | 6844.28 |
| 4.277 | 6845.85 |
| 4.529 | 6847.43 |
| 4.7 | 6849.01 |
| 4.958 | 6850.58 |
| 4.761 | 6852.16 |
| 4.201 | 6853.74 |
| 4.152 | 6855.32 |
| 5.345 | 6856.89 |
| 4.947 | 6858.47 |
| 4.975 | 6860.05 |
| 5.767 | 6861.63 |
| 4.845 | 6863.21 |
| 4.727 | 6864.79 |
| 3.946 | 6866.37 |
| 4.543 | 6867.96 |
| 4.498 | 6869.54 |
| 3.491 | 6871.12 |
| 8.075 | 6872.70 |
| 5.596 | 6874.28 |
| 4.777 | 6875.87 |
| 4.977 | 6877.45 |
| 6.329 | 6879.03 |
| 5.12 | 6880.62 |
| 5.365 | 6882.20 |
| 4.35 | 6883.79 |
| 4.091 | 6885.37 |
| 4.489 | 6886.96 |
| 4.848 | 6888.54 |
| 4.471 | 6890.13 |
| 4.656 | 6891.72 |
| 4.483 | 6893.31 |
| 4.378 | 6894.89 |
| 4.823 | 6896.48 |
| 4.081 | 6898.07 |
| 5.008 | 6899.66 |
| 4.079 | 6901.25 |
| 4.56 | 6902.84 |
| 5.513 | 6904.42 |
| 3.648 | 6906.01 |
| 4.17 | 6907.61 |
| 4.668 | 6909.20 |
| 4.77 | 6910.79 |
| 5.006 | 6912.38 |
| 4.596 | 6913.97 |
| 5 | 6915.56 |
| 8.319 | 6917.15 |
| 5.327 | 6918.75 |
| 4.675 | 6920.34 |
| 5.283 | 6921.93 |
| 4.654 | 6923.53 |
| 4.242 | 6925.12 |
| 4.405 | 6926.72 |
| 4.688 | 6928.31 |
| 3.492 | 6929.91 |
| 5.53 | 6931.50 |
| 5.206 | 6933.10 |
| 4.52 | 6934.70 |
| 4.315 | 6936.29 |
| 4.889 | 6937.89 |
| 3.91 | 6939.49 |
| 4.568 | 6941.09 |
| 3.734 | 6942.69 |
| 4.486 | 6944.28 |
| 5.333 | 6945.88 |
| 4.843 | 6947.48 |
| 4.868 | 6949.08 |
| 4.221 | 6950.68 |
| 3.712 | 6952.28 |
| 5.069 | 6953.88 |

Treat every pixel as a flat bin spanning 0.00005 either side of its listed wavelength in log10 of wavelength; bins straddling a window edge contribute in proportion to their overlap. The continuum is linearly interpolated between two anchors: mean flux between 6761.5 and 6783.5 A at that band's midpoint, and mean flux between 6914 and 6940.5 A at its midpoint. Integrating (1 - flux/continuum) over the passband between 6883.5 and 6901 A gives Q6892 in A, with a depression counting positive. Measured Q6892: 1.3 A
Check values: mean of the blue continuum 4.77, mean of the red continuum 4.89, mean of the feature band 4.51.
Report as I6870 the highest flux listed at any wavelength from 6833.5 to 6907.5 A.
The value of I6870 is 8.075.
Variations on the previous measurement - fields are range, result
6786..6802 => 5.334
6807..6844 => 6.902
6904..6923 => 8.319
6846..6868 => 5.767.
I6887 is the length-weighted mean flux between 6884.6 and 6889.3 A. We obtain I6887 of 4.48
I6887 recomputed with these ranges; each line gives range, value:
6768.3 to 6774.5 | 4.93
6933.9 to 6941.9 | 4.44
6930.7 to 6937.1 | 4.89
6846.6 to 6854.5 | 4.63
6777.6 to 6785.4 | 4.8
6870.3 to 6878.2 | 5.38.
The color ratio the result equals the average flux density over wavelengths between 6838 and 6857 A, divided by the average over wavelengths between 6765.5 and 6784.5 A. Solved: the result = 0.98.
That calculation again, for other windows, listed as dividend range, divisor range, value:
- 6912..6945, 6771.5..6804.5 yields 1.03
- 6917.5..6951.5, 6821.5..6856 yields 0.94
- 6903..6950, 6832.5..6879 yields 0.95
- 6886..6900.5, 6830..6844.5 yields 0.85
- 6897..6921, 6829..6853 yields 0.95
